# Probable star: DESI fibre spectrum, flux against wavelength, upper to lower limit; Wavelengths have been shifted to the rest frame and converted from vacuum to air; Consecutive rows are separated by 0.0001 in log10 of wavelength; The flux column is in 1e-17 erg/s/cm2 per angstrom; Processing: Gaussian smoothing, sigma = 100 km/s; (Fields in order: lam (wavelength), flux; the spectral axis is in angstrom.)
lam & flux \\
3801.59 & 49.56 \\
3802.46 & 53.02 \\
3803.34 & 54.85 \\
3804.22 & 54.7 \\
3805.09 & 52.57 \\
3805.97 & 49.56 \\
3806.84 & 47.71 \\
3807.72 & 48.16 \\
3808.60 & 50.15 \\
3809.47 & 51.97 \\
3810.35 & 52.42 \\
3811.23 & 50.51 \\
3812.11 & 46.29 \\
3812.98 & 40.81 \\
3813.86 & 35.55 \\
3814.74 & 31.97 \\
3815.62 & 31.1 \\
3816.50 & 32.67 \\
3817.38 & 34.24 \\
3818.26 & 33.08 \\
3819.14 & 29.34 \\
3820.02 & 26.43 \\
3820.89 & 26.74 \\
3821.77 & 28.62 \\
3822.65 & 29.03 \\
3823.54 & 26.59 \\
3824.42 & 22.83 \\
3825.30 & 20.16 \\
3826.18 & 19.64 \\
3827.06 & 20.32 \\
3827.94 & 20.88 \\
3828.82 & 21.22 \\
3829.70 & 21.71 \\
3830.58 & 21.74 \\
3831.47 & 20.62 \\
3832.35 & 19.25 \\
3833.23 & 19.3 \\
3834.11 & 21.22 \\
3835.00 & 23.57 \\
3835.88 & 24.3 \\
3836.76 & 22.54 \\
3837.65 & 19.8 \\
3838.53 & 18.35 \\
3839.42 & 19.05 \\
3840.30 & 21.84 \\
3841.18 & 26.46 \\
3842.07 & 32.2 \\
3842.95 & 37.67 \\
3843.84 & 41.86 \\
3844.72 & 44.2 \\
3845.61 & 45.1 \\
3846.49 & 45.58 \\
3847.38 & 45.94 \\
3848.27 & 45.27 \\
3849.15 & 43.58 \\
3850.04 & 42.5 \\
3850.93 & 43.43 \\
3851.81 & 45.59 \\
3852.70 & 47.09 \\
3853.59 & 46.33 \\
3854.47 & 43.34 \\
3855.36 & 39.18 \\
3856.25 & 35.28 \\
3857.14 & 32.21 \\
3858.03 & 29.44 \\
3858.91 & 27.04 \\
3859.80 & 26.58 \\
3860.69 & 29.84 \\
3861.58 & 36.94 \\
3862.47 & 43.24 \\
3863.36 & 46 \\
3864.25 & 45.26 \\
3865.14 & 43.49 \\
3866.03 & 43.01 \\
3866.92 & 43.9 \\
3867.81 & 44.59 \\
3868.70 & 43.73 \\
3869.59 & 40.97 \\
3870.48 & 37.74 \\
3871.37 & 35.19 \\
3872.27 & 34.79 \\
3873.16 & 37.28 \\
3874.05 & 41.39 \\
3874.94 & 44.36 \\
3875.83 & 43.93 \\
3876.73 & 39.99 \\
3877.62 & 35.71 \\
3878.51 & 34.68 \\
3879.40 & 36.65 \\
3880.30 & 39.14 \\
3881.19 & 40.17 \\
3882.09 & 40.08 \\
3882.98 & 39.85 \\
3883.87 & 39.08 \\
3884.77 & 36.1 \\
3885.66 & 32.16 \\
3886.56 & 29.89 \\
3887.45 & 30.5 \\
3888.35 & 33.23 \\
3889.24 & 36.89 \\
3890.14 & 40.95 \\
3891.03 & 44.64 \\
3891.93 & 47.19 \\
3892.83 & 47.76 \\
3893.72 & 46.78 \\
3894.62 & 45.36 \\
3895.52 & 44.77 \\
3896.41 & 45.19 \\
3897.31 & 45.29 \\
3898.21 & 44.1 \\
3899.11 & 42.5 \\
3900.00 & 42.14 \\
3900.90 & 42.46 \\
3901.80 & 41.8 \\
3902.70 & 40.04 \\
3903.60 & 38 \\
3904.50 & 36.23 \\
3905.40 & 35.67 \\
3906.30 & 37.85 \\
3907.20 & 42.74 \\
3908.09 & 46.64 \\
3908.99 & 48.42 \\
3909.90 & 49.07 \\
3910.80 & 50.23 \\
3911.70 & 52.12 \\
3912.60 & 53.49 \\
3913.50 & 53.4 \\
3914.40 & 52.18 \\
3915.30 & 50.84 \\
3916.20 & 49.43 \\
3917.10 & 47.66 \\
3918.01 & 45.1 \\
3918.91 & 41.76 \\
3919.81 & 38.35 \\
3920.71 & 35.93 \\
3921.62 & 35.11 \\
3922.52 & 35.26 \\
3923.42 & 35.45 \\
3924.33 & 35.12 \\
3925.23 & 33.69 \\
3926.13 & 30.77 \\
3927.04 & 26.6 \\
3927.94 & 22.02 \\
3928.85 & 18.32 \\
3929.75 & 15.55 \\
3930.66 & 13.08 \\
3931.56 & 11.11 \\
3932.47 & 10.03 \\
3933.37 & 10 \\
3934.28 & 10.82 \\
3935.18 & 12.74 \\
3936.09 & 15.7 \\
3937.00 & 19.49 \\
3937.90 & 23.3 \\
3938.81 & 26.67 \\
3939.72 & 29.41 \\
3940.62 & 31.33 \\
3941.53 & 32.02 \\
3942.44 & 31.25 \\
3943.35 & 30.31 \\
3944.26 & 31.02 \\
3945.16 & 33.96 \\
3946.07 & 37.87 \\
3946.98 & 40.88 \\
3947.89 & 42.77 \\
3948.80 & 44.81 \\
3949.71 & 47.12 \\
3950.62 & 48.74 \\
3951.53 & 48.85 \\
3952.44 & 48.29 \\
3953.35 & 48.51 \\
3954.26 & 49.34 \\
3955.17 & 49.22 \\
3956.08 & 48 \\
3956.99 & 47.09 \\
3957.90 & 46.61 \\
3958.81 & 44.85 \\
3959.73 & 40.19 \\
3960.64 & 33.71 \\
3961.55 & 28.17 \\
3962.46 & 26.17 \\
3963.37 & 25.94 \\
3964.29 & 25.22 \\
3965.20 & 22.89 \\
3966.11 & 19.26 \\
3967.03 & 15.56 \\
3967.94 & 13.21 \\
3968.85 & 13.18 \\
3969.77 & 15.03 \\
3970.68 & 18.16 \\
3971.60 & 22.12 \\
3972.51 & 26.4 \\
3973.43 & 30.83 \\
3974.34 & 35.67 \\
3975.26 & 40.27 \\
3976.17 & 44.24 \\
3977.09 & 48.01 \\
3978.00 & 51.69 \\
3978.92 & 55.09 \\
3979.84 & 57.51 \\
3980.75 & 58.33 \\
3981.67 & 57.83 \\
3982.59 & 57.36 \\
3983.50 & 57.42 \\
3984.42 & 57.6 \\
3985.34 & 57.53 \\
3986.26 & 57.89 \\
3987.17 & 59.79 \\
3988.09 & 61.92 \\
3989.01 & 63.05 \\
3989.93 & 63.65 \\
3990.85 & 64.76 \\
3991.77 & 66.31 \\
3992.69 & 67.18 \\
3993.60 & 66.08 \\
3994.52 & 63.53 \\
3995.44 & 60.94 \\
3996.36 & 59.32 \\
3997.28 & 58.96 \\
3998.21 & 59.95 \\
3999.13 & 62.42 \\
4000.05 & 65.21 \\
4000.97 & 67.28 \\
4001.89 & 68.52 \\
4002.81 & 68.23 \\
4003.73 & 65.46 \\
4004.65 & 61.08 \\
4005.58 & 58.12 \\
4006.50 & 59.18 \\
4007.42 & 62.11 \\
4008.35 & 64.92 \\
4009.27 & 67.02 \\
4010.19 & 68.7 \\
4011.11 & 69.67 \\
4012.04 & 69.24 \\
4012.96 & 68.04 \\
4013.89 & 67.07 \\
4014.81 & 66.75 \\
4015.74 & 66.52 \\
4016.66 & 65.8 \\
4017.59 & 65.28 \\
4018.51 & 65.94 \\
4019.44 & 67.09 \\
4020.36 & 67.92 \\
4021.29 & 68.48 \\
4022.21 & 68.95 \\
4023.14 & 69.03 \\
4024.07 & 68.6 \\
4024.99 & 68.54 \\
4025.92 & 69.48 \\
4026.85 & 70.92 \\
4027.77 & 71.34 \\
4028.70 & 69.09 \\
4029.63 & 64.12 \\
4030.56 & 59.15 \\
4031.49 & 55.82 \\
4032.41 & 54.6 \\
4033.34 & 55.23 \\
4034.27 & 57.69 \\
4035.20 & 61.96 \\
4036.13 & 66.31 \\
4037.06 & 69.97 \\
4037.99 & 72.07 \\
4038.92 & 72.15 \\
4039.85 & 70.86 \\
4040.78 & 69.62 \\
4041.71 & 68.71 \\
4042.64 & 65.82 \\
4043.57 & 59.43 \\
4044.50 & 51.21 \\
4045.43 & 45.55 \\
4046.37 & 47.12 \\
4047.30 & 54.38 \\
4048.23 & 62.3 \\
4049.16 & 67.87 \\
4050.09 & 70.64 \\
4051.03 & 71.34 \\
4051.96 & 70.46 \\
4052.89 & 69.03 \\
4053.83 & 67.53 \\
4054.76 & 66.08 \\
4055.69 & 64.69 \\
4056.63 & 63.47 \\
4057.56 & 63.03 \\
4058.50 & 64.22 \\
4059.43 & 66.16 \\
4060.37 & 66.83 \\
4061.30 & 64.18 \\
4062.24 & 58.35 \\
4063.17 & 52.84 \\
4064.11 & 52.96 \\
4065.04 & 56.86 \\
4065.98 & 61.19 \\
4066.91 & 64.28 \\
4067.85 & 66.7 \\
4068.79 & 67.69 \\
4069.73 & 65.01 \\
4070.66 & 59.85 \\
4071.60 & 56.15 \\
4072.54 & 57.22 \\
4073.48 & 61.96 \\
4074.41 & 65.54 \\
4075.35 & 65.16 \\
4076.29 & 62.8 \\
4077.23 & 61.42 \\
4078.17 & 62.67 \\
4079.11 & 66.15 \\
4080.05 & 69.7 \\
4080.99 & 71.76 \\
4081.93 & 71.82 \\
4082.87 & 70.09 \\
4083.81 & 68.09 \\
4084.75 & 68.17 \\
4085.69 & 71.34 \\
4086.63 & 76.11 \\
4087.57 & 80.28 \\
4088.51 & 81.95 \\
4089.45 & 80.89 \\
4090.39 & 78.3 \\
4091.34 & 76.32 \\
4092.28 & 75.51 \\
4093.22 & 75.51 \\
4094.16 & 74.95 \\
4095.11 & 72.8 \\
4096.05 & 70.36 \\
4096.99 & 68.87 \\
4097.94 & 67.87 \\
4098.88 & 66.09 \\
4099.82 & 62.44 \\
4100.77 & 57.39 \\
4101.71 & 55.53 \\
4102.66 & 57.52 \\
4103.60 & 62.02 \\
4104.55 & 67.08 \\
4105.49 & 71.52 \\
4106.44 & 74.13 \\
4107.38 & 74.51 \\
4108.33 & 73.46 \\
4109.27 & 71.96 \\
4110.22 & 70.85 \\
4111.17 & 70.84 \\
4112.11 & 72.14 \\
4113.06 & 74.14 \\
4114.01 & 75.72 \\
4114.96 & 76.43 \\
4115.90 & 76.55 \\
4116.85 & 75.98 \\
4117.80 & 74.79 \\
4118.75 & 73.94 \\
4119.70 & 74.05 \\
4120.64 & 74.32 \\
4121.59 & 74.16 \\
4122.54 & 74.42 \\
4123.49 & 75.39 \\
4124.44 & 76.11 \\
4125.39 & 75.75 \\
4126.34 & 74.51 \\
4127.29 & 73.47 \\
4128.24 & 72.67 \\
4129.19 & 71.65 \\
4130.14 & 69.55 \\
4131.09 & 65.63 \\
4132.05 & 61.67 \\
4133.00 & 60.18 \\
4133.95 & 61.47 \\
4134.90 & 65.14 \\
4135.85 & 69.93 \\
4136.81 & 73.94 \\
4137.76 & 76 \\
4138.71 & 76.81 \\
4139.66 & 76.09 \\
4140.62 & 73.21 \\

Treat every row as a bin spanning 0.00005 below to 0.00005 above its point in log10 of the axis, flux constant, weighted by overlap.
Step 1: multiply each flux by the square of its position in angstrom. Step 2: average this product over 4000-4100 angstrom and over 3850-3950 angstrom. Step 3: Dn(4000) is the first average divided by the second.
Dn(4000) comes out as 1.9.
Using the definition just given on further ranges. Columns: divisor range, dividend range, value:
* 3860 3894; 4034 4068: 1.75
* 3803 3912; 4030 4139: 2.02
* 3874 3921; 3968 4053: 1.50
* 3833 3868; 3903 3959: 1.06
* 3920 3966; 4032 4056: 2.10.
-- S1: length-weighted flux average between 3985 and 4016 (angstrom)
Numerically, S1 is 64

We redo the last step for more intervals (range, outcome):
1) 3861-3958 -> 38.1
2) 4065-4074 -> 62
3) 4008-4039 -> 66.2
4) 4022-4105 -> 65.6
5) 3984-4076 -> 63.9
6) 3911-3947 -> 31.5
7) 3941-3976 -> 34.4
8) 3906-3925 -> 44.5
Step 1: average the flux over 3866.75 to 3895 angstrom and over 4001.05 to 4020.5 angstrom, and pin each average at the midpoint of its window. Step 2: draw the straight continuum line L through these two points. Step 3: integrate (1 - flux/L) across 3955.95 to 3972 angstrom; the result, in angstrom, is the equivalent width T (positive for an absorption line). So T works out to 8.1 angstrom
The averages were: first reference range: 39.5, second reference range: 65.8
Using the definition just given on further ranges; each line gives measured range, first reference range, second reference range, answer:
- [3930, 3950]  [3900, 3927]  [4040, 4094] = 8.7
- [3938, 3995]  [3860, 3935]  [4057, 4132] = 8.2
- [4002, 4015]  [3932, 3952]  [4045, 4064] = -4.3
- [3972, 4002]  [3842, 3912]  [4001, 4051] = 1.1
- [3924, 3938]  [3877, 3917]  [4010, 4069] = 8.4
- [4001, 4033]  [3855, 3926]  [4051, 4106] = -4.3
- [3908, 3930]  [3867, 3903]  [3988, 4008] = 3.1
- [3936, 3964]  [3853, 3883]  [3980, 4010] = 8.6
